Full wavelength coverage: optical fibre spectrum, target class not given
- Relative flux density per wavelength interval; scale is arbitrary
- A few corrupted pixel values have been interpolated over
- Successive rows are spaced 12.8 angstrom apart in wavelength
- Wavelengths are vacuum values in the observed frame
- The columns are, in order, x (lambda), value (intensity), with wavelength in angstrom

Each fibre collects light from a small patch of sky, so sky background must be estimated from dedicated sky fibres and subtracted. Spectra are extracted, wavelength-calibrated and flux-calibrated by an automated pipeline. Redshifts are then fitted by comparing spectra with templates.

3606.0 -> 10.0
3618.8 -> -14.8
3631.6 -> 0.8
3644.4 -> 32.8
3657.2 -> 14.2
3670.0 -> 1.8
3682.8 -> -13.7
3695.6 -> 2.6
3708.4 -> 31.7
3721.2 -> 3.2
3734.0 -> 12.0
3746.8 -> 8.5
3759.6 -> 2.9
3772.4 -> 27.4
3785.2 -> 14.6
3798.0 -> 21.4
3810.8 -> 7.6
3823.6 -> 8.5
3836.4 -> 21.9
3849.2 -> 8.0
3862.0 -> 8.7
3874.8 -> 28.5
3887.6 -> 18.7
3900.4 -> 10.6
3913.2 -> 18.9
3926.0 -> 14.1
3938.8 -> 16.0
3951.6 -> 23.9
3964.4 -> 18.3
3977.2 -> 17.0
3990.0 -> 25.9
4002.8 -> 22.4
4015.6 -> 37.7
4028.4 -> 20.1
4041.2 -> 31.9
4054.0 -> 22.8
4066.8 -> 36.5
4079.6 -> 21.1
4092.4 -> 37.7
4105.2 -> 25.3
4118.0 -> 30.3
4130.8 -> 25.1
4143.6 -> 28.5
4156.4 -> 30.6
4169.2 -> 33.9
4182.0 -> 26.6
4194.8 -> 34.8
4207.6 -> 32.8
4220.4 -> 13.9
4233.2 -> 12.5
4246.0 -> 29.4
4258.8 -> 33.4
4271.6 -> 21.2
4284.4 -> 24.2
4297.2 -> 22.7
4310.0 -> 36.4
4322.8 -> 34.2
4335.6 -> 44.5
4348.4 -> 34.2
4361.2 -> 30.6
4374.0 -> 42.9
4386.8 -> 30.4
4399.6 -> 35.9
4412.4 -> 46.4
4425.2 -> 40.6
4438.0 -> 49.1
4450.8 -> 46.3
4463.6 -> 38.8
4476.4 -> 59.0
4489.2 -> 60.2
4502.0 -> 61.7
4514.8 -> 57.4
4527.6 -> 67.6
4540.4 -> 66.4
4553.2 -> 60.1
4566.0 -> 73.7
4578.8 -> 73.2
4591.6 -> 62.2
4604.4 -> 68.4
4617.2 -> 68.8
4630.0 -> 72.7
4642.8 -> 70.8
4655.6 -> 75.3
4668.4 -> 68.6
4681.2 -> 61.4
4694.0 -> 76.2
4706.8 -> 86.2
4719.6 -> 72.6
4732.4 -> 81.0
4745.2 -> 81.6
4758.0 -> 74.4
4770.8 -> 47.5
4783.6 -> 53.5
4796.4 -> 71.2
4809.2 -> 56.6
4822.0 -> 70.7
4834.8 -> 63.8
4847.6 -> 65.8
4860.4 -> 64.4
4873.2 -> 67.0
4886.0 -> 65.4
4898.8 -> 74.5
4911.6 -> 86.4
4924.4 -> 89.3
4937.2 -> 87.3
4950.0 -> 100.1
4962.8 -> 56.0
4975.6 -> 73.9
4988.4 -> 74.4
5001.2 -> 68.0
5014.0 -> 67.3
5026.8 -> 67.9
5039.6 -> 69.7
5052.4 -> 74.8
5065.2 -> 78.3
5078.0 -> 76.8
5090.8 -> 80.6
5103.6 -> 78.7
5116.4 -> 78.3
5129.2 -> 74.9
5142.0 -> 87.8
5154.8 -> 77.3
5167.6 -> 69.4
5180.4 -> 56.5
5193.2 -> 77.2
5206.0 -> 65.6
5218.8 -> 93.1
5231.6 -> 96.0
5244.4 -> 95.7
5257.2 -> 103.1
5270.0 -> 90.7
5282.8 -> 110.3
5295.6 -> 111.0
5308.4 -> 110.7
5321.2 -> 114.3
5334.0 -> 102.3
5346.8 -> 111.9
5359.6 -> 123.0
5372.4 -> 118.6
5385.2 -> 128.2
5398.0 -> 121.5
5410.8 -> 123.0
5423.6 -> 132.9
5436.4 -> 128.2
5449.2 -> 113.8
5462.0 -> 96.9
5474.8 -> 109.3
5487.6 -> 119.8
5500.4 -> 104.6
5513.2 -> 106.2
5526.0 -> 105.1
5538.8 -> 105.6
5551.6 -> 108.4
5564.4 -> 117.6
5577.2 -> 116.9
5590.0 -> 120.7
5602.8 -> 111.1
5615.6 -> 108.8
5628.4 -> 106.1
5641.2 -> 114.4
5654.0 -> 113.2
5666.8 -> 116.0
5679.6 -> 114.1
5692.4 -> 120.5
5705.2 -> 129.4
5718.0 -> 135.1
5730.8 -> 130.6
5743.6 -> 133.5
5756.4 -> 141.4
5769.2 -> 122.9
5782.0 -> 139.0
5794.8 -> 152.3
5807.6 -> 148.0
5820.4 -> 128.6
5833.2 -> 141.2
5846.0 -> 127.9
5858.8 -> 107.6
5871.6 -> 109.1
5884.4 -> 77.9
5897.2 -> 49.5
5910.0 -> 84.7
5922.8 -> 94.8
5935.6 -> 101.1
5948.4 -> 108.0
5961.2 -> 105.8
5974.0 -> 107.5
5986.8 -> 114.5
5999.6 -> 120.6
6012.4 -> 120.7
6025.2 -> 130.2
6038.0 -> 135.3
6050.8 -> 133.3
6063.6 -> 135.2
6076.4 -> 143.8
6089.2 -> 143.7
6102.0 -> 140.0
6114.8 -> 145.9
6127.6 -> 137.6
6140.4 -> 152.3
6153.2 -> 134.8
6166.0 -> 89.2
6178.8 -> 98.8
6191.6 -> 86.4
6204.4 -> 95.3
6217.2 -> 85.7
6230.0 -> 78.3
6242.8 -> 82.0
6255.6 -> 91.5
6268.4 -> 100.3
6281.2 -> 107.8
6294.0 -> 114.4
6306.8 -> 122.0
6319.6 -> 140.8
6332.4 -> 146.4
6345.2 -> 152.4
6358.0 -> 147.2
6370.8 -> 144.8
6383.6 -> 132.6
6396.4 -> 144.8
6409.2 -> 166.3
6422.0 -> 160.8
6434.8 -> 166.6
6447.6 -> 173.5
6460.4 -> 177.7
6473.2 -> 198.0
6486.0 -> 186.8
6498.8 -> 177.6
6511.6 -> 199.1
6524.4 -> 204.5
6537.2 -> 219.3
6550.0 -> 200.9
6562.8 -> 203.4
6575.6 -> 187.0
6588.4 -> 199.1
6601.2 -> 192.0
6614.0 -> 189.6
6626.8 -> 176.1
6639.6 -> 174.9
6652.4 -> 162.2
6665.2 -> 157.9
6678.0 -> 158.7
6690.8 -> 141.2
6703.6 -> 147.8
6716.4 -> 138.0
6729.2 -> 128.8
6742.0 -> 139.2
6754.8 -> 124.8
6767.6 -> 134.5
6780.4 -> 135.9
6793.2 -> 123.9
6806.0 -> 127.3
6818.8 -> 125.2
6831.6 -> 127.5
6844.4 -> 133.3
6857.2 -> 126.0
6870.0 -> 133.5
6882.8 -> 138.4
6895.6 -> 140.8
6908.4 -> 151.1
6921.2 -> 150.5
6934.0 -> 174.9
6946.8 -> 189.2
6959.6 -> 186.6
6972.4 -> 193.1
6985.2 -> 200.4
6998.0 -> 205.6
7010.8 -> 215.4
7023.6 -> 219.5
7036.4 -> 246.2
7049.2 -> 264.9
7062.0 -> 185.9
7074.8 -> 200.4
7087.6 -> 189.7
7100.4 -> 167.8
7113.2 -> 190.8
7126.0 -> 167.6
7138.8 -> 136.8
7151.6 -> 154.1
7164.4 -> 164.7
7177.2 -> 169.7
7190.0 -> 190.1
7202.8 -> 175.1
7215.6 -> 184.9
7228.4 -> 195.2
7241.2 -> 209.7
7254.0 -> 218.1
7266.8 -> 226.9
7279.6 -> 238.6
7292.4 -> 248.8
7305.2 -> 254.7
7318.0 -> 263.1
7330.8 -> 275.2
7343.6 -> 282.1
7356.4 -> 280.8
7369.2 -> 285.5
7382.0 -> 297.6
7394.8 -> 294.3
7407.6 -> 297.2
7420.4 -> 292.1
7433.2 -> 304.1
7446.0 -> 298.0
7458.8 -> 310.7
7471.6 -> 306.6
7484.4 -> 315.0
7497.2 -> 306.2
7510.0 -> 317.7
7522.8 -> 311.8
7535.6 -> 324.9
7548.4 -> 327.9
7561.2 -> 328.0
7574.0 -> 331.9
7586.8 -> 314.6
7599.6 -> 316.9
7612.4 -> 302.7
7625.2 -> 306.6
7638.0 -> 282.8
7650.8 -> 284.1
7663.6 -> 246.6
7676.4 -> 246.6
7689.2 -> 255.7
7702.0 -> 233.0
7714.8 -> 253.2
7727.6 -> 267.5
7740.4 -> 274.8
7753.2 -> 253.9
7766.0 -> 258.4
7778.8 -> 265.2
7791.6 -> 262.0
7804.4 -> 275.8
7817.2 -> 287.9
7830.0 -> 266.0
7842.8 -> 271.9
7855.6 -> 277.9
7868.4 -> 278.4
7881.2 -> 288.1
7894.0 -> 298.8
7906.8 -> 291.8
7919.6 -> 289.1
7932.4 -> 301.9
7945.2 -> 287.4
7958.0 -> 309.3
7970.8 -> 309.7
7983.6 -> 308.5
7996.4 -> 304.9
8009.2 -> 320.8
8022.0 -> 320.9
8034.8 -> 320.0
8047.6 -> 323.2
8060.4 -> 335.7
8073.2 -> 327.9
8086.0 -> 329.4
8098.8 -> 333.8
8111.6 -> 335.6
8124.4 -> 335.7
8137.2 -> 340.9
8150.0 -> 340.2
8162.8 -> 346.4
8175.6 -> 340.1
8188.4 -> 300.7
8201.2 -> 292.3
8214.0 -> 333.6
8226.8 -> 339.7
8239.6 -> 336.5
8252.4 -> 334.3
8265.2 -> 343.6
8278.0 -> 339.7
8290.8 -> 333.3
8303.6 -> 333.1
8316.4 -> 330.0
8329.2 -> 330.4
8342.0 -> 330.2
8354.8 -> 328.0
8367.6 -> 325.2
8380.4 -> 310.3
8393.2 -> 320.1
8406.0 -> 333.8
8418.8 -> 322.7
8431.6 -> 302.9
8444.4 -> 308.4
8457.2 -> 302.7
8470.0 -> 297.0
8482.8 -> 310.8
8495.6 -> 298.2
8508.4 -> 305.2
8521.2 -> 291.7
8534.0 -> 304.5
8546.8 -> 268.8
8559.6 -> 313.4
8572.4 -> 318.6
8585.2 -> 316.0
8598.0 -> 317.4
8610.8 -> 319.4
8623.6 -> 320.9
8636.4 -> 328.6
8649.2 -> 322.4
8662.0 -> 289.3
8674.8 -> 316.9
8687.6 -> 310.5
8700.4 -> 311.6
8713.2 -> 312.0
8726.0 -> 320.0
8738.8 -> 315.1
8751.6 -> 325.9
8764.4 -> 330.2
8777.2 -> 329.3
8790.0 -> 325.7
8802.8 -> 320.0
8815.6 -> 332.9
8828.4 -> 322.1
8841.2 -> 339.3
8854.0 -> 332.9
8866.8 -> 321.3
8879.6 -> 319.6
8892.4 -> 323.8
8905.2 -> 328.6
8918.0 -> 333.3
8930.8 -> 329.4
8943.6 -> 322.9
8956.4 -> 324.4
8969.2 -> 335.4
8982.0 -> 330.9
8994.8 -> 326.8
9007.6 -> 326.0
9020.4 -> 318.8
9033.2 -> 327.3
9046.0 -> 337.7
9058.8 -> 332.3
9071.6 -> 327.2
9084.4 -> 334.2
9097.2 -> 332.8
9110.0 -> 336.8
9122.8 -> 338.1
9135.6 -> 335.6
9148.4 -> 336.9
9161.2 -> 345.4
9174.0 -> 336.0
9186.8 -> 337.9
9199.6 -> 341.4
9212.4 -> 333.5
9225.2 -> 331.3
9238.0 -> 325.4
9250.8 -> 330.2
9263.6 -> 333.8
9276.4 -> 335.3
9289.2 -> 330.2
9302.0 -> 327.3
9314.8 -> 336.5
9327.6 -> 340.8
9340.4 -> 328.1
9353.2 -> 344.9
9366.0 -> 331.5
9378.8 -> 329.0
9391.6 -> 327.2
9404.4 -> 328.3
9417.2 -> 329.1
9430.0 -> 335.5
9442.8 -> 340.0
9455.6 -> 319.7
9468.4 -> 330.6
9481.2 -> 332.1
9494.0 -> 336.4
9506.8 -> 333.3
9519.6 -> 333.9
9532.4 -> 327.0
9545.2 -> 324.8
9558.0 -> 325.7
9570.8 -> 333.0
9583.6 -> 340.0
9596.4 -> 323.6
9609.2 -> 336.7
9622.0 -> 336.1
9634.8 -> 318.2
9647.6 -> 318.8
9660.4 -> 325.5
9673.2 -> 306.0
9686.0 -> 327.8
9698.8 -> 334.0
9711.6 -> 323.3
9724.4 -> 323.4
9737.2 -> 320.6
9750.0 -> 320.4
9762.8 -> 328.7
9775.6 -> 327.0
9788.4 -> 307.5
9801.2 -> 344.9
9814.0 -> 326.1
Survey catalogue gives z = 0.00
